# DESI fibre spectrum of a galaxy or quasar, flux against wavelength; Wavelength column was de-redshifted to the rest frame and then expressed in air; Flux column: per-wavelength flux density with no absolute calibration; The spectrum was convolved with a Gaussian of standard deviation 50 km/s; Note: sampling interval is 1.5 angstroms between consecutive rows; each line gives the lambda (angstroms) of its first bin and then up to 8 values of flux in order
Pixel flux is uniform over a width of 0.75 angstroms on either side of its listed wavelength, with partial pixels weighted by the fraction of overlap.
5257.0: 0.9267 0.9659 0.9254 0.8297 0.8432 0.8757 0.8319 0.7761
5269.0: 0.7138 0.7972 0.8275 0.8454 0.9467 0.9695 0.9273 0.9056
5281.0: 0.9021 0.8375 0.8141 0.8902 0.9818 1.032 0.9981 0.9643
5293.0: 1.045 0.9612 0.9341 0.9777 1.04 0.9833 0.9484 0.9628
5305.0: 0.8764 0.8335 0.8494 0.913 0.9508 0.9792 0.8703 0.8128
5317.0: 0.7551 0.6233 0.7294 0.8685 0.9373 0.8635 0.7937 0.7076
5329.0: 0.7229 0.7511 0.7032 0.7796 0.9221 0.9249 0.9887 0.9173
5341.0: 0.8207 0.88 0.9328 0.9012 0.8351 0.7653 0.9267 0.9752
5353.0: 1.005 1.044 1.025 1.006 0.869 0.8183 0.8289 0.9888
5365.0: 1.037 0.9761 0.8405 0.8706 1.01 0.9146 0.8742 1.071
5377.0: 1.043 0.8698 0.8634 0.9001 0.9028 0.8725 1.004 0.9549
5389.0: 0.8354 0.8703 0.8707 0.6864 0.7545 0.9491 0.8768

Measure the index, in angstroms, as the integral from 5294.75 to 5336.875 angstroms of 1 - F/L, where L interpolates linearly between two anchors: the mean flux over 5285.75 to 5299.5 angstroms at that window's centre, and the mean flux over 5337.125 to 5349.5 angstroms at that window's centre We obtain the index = 3.7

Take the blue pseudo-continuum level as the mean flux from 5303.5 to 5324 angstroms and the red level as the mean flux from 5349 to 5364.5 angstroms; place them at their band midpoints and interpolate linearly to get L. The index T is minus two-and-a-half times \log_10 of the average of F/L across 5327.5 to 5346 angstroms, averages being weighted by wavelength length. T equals 0.069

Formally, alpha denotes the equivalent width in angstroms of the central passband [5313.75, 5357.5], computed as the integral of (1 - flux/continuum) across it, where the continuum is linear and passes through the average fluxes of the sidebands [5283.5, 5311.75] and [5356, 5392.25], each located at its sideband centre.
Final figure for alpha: 3.6 angstroms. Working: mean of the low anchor 0.946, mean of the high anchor 0.923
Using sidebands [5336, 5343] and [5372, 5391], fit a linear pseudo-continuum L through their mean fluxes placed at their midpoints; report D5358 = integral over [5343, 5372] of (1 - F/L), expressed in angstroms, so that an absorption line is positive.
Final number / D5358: -0.5 angstroms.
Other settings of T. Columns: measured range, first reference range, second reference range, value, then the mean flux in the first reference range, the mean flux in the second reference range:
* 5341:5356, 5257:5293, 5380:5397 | -0.05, 0.891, 0.871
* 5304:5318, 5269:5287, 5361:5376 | 0.04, 0.876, 0.937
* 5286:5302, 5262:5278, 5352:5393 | -0.14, 0.846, 0.931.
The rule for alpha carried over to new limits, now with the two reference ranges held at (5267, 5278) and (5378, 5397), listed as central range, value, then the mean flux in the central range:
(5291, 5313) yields -2.4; 0.947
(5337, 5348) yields -0.4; 0.894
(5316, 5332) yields 1.6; 0.772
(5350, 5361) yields -1.3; 0.964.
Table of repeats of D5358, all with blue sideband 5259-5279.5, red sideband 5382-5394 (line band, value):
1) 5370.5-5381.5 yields -0.9 angstroms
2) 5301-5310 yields -0.4 angstroms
